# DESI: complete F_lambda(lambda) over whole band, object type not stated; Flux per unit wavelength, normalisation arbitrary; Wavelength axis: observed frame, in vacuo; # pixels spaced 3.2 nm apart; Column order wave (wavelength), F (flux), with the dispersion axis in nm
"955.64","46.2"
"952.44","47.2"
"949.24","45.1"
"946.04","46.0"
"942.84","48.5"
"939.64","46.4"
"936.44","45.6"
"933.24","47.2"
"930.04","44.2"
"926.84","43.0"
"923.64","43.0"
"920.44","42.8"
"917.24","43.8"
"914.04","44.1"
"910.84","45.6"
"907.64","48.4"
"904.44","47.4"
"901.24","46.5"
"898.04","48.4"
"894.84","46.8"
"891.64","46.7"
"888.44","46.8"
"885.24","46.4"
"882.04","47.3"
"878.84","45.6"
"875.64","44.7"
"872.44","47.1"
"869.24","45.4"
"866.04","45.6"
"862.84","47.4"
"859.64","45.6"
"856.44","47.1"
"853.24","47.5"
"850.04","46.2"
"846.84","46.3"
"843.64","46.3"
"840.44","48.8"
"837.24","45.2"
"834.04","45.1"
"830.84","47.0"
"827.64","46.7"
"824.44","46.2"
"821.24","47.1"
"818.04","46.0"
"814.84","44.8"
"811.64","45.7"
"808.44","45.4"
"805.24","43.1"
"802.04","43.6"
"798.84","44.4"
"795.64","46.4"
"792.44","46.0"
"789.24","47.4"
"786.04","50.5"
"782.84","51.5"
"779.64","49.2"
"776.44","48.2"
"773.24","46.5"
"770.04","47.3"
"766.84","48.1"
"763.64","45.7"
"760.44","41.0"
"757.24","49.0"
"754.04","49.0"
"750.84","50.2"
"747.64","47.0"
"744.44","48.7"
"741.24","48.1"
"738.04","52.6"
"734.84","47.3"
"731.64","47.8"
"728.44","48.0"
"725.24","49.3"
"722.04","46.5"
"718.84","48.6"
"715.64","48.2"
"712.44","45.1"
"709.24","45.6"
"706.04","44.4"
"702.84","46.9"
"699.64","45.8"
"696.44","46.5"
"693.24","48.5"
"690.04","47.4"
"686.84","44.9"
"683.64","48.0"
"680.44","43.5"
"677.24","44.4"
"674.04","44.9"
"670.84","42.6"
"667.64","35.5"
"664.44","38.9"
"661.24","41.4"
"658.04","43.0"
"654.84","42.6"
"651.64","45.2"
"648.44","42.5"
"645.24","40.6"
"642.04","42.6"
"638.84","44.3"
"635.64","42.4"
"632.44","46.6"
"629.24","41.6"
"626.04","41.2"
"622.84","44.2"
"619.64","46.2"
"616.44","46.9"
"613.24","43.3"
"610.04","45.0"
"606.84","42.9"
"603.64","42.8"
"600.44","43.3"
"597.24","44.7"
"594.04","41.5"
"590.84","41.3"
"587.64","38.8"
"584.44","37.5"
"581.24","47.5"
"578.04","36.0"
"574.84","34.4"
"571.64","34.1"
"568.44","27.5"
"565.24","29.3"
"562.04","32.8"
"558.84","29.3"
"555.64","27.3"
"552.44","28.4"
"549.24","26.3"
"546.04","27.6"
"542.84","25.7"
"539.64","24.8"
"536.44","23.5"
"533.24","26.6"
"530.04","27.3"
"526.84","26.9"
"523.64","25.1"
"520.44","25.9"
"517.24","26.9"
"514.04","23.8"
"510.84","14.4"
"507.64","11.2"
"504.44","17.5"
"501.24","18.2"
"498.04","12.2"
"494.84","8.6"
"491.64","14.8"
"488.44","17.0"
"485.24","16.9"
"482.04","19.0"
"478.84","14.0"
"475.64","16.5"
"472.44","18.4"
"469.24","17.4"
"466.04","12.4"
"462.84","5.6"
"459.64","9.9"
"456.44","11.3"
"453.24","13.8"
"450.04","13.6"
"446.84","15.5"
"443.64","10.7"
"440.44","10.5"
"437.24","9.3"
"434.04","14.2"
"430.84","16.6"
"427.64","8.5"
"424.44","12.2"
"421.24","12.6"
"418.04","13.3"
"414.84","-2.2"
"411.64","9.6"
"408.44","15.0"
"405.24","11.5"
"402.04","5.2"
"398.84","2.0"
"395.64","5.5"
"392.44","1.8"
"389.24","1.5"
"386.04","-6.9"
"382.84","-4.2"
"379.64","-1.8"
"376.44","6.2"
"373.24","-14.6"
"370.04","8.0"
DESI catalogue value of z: 0.288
